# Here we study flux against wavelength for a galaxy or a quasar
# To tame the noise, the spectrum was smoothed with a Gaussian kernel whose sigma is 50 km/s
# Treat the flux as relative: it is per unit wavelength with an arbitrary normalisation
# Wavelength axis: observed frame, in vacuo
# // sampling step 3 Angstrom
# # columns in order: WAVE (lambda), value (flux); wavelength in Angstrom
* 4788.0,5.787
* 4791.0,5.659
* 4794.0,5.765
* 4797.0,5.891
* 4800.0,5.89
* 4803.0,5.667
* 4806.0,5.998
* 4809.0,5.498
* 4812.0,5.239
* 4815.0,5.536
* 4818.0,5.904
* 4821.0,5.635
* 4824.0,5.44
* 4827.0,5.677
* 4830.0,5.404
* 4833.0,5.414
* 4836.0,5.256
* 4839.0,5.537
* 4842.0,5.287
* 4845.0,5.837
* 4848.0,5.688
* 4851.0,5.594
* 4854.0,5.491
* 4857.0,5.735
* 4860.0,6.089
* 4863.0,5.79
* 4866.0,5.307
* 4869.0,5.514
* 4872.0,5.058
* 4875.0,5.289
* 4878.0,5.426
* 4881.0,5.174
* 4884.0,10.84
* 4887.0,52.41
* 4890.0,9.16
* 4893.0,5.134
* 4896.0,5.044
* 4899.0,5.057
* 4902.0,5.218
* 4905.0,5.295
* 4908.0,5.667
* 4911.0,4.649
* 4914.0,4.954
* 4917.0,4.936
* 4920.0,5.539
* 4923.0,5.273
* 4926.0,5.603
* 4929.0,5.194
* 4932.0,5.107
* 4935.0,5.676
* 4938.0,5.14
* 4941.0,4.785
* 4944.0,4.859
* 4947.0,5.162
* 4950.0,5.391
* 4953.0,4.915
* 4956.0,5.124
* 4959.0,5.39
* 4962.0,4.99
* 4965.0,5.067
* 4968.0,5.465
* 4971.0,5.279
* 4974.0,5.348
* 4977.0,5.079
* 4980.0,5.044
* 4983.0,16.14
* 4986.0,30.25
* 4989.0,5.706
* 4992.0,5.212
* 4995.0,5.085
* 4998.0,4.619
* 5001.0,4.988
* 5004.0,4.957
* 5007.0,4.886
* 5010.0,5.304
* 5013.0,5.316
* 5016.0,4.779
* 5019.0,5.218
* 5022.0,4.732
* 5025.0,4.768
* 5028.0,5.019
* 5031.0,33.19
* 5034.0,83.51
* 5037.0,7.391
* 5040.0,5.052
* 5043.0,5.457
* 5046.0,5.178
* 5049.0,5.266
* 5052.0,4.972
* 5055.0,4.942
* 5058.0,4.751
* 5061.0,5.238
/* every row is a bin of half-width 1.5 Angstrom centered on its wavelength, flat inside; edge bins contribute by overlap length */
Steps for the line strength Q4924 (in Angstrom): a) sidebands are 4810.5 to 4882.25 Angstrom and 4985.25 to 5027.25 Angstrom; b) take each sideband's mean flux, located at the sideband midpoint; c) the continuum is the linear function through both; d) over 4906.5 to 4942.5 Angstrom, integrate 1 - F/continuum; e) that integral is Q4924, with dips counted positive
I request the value 4.4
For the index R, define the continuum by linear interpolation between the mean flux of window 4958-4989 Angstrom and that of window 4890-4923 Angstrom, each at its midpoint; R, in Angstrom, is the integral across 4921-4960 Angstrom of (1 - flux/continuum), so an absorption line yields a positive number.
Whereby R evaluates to 10.0 Angstrom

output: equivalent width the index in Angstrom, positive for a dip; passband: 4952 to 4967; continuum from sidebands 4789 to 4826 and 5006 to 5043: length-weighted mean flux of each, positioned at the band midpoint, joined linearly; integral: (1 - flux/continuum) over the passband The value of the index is 8.3 Angstrom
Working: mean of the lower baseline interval 5.68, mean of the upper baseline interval 13.9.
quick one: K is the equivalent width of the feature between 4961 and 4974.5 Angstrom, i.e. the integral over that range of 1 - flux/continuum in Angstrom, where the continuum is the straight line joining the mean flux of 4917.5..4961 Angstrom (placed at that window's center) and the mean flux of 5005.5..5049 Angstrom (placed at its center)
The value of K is 4.2 Angstrom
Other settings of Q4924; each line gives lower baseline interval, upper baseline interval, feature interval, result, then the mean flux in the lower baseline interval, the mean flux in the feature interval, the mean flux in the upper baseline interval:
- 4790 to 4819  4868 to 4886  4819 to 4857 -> 5.8 Angstrom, 5.7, 5.54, 7.52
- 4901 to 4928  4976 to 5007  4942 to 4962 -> 5.1 Angstrom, 5.24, 5.12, 8.58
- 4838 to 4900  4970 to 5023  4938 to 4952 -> 4.6 Angstrom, 8.16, 5.05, 7.15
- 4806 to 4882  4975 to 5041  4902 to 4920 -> 6.4 Angstrom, 5.52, 5.15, 11.6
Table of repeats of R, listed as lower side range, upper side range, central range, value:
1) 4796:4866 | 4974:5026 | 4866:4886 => -4.1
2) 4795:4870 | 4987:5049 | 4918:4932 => 4.7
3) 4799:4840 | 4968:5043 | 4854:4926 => -1.5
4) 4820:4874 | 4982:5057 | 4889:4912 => 5.0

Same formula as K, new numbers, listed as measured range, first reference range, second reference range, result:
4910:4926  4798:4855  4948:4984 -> 1.9 Angstrom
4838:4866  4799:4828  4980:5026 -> 1.6 Angstrom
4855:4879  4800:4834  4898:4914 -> -0.8 Angstrom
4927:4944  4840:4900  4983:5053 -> 7.7 Angstrom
